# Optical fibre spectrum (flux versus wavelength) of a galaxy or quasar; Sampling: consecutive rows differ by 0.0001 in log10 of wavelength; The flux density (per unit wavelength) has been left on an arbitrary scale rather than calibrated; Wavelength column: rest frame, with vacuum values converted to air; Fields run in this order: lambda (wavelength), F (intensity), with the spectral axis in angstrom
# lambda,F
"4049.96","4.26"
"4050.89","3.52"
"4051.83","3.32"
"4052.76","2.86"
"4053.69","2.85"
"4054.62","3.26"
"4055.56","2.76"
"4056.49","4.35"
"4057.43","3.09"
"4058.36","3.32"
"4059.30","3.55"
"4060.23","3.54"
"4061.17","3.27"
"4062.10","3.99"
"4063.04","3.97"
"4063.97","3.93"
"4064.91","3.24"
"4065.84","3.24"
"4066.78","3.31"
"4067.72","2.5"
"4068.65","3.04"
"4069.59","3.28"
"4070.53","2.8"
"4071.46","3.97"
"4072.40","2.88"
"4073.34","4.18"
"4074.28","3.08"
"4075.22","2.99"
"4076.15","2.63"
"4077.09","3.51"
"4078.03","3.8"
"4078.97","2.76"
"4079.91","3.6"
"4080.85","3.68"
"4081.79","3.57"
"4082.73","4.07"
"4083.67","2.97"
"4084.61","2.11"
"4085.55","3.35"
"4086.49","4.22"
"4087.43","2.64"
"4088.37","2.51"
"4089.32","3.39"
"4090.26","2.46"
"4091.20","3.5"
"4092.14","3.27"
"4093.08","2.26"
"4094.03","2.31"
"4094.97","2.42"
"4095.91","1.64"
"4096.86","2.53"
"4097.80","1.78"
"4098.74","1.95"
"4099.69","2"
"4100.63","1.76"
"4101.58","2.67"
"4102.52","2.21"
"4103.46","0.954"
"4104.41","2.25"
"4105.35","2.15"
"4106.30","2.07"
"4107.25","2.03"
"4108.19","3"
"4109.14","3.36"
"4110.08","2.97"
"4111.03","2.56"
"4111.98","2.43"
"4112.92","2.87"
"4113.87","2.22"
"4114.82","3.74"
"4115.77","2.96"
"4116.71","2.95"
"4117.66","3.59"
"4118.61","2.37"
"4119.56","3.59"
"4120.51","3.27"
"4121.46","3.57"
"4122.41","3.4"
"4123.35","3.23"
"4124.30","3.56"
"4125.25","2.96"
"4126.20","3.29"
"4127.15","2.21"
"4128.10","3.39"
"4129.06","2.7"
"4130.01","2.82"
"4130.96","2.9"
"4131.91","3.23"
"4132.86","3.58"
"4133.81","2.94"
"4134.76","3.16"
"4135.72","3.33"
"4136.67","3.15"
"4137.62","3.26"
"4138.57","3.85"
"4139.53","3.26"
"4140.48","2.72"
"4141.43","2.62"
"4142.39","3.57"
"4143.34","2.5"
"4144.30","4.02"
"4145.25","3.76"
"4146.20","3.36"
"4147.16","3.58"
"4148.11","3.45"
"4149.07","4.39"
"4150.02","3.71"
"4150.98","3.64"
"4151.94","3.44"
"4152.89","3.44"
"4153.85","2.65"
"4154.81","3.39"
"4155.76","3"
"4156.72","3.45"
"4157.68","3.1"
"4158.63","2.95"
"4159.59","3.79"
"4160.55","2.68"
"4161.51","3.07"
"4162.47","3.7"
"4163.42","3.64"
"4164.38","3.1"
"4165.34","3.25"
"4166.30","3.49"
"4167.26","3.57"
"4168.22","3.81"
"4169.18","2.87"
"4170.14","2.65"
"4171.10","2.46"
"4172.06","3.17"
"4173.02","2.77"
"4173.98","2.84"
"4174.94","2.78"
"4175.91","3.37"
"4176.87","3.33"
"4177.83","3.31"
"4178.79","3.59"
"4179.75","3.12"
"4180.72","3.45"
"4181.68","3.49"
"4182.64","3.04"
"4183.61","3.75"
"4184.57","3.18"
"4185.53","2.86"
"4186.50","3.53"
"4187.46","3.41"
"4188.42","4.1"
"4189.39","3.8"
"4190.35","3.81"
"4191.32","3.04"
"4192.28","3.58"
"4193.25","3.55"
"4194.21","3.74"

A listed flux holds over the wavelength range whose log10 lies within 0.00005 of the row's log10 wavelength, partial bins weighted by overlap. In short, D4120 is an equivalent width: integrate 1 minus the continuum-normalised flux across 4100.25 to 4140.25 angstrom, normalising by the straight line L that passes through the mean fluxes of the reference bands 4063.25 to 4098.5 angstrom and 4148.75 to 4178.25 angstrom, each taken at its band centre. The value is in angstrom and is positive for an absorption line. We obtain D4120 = 3.2 angstrom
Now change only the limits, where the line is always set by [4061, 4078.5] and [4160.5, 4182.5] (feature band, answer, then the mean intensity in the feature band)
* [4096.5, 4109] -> 4.4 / 2.13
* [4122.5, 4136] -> 0.7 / 3.1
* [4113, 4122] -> 0.4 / 3.13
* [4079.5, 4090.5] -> 0.3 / 3.23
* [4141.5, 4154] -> -1.0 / 3.49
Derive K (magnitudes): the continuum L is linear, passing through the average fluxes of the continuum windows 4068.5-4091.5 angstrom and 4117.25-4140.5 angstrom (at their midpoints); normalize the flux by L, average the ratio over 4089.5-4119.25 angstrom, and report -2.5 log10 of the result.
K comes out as 0.27 mag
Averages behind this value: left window 3.24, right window 3.18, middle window 2.51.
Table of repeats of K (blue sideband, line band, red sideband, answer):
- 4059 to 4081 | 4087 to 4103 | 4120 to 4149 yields 0.34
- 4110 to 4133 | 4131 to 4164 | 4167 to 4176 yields -0.10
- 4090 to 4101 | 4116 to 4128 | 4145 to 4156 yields -0.10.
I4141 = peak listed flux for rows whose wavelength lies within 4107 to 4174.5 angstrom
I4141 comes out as 4.39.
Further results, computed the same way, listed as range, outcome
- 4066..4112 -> 4.22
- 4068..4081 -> 4.18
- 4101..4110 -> 3.36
